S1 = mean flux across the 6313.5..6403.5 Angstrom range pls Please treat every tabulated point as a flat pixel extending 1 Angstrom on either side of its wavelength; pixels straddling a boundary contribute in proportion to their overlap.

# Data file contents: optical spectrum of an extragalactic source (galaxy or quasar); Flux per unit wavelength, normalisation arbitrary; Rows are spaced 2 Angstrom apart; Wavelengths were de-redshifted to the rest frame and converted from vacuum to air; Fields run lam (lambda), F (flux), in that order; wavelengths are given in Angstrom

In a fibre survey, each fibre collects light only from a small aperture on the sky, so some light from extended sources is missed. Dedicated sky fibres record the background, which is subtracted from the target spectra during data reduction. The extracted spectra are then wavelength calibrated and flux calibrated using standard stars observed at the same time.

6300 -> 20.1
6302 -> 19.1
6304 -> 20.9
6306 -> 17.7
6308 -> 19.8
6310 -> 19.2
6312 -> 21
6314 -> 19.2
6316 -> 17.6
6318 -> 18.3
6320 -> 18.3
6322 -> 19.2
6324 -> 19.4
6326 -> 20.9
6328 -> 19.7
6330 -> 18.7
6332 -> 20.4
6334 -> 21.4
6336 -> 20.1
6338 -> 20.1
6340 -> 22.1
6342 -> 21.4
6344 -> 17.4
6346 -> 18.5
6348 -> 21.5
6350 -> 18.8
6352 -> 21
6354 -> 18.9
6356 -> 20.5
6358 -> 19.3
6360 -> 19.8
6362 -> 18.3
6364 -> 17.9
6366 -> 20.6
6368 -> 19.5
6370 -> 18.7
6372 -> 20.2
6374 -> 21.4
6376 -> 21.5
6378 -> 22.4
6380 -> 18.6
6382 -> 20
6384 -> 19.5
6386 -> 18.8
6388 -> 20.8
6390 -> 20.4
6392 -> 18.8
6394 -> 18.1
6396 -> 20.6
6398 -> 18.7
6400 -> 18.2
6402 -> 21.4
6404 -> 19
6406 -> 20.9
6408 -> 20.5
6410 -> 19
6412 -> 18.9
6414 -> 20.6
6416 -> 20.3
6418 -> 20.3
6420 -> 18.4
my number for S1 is 19.7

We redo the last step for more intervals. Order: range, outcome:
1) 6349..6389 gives 19.8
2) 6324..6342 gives 20.4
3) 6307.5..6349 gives 19.7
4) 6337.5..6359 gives 20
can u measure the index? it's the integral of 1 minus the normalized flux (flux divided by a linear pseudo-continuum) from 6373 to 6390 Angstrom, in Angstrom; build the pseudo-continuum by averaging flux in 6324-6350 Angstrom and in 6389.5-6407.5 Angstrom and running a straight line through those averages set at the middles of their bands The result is -0.6 Angstrom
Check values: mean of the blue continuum 20.1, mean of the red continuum 19.6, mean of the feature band 20.4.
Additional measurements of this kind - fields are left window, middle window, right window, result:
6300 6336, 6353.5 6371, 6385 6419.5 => 0.3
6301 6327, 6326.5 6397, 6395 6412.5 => -1.4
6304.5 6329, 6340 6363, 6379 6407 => -0.4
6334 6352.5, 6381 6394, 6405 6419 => 0.3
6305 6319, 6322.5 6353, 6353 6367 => -1.5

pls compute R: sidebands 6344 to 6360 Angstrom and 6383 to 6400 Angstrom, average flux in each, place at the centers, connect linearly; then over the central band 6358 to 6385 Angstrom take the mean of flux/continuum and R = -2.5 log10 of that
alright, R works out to -0.02 mag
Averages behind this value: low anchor 19.6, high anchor 19.4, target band 19.9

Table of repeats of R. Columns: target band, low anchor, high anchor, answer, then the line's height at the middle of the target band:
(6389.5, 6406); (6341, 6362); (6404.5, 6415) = 0.02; 19.9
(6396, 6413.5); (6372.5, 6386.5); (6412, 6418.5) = 0.03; 20.2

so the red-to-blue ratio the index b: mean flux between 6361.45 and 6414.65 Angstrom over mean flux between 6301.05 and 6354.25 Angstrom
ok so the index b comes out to 1.00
